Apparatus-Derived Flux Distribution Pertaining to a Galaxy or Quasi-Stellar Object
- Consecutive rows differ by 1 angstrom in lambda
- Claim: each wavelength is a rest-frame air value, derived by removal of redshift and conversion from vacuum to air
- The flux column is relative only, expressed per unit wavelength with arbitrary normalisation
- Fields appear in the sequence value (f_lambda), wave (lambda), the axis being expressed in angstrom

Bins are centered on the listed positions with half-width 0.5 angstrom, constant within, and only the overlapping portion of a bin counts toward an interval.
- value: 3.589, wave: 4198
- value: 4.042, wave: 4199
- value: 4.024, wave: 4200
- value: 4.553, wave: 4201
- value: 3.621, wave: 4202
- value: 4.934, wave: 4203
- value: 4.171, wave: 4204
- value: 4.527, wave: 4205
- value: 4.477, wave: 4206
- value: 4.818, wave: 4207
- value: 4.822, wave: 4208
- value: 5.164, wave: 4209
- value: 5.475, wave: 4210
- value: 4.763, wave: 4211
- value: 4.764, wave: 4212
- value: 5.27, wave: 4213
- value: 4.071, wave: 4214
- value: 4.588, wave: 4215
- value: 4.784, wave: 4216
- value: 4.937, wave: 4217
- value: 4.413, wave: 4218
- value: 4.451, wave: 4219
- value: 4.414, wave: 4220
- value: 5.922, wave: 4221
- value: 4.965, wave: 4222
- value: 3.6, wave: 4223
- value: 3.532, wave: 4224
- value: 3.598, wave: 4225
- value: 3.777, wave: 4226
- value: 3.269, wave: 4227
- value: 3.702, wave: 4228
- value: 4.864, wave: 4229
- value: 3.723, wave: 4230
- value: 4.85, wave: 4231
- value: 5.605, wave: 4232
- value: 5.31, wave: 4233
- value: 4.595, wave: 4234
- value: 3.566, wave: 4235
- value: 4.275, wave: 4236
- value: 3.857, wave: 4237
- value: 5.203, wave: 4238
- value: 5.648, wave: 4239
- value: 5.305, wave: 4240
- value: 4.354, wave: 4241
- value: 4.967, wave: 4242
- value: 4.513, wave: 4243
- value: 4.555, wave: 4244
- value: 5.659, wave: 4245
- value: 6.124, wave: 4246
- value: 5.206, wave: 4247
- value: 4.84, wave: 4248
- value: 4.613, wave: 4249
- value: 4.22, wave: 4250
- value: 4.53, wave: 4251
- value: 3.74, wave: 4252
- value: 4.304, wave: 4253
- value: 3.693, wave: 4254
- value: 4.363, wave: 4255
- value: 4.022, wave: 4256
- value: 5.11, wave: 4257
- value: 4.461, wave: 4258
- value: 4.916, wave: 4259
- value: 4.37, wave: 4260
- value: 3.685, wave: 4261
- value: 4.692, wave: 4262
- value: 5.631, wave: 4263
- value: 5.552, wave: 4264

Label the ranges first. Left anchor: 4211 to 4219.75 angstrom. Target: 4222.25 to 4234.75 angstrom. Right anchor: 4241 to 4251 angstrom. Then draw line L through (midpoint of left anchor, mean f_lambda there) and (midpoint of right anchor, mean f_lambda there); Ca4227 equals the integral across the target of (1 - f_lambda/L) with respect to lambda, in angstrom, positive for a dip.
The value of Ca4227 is 1.5 angstrom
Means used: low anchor 4.66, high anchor 4.91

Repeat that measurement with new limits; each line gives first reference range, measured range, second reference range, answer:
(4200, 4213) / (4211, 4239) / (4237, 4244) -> 1.9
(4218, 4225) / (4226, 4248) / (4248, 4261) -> -1.6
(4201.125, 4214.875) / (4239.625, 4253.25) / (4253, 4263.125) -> -0.9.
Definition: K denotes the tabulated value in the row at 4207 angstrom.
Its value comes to 4.818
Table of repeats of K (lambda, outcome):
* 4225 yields 3.598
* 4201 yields 4.553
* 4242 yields 4.967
